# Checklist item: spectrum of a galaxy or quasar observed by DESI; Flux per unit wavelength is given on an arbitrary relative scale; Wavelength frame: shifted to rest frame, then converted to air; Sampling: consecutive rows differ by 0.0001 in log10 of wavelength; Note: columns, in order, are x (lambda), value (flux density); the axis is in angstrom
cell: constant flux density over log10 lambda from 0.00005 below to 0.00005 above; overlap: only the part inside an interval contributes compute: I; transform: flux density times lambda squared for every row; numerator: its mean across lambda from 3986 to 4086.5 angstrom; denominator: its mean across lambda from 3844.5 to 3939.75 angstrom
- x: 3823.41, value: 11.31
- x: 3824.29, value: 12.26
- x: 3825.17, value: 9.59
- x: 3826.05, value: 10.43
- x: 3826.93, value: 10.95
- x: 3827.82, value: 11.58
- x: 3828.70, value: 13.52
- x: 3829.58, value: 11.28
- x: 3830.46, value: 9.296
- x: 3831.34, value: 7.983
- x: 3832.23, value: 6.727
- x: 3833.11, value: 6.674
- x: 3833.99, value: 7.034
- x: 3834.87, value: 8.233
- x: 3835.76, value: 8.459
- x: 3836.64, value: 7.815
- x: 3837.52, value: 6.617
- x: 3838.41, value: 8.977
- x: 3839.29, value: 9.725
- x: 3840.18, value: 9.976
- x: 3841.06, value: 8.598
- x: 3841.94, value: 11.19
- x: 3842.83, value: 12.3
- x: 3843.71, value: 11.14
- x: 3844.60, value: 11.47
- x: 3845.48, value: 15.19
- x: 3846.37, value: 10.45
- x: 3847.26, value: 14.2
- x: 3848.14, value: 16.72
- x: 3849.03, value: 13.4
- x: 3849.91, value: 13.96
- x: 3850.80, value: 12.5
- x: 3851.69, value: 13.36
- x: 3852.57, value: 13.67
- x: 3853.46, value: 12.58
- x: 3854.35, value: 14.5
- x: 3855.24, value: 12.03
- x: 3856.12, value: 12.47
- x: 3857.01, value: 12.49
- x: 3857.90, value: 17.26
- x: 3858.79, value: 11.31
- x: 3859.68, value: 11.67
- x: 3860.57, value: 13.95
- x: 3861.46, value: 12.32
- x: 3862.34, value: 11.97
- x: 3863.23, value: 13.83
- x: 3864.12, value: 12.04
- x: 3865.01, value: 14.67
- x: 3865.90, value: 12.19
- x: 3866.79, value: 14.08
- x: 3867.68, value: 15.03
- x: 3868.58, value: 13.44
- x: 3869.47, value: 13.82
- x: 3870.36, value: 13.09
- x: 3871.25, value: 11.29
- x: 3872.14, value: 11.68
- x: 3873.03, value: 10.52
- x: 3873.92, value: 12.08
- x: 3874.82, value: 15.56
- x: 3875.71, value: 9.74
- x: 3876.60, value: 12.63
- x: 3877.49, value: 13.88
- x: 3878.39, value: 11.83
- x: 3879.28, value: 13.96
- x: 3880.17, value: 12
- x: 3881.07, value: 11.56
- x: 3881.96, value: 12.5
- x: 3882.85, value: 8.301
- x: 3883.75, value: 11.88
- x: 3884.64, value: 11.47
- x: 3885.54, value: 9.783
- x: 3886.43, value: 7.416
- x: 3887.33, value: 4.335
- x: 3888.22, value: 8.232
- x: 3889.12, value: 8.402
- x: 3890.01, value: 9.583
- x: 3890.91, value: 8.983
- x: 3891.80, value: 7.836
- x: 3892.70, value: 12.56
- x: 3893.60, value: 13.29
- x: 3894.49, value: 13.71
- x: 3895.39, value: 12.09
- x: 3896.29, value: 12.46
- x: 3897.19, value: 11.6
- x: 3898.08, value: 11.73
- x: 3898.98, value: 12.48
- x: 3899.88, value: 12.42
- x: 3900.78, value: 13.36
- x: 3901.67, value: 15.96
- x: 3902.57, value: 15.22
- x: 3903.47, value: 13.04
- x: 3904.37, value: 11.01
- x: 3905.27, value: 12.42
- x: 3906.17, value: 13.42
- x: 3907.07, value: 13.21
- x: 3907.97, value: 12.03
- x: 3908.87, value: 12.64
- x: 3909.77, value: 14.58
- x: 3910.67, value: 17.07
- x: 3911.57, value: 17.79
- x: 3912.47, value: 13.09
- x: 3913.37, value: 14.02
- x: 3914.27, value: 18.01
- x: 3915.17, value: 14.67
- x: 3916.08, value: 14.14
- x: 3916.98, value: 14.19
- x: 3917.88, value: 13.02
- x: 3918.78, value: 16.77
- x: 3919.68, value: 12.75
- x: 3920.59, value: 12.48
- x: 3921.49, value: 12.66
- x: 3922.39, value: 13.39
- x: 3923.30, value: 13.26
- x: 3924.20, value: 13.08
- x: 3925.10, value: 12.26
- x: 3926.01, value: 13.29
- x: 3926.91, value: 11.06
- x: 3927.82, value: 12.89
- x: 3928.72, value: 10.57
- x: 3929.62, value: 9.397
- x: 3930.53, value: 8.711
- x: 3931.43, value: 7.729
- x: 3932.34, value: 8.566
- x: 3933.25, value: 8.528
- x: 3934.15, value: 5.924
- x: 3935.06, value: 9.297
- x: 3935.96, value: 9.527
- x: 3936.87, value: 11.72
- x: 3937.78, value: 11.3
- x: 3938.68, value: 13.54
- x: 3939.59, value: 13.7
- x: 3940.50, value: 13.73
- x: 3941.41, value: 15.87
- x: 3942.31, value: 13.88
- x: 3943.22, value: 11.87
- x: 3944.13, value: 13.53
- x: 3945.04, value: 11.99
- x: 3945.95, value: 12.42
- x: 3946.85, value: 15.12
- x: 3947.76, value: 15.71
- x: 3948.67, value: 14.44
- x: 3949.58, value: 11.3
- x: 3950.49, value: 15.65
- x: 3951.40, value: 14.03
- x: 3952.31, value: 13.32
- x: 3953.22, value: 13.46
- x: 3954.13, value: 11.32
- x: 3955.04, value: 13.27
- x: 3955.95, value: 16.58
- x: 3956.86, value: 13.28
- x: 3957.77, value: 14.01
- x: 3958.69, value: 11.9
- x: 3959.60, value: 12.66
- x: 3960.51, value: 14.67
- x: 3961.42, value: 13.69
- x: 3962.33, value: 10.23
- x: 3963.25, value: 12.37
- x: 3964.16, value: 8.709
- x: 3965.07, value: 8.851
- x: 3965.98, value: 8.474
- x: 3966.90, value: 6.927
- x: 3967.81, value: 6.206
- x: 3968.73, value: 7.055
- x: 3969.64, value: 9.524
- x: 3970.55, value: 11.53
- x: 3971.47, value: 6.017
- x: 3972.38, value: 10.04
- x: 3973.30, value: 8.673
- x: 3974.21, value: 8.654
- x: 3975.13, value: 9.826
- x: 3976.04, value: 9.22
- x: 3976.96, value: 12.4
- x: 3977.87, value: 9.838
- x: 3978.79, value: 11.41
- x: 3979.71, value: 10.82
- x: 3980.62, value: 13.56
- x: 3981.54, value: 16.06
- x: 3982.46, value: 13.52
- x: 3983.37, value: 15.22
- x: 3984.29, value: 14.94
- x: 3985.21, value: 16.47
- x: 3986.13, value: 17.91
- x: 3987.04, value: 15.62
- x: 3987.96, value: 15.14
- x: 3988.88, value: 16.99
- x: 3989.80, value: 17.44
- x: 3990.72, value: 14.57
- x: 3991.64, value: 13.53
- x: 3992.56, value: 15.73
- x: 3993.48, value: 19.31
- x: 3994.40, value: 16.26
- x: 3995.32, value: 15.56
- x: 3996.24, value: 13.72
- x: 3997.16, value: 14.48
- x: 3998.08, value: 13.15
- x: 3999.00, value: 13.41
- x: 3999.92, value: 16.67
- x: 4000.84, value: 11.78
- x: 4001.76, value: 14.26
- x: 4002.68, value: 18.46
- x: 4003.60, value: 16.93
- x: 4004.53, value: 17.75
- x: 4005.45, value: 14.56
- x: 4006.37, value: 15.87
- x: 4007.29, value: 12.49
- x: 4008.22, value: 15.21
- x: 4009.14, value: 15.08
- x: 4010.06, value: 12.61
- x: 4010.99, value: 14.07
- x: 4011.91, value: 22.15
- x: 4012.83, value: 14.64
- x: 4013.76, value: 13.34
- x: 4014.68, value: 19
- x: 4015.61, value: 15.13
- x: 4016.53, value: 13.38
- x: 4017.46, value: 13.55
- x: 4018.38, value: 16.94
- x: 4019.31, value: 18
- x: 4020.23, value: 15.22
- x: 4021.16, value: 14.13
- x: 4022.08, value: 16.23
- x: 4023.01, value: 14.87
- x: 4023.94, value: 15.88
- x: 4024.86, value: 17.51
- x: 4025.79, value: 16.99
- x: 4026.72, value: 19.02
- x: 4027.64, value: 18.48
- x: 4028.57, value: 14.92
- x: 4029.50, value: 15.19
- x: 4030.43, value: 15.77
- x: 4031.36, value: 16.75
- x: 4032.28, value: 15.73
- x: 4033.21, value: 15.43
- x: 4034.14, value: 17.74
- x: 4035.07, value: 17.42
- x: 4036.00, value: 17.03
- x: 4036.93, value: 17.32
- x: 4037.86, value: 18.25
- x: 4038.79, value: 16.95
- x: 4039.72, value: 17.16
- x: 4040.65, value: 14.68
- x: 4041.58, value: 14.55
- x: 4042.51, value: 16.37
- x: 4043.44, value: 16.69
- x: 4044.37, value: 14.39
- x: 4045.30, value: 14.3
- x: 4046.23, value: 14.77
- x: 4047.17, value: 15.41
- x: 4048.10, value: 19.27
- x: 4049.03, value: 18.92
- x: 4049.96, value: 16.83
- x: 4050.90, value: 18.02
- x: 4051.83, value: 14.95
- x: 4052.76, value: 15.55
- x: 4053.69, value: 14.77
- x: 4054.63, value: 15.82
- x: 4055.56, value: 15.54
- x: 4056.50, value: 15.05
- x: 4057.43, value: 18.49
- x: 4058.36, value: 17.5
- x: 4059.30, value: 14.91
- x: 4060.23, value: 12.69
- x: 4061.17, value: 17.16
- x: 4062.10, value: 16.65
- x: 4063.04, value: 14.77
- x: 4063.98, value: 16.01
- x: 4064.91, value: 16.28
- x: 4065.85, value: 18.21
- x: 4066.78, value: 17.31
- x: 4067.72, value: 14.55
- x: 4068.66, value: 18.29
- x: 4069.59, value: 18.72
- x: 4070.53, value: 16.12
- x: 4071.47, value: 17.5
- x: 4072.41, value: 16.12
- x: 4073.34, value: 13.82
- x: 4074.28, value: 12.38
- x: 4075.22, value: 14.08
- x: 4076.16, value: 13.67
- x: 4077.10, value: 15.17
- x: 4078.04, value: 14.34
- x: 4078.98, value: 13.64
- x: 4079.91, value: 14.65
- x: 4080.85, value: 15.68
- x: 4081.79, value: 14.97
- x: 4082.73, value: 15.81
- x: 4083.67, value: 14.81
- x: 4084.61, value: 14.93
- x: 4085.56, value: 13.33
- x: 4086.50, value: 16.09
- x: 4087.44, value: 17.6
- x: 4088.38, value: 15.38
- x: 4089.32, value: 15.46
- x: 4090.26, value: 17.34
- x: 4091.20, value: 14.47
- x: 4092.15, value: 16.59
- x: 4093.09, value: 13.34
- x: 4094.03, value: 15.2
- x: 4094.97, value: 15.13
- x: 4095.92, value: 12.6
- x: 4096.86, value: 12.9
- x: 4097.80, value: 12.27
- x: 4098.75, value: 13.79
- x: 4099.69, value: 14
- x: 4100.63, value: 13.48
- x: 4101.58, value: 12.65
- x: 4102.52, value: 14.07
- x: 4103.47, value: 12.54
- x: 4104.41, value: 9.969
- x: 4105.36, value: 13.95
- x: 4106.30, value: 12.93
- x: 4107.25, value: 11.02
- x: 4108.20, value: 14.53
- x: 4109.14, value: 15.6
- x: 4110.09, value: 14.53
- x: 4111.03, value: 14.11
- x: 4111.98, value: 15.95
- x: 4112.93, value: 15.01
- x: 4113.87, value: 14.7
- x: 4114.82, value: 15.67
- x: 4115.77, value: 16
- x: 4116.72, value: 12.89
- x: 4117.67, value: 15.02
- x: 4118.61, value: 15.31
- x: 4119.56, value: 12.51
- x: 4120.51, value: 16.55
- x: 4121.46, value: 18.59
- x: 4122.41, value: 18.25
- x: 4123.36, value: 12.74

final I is 1.38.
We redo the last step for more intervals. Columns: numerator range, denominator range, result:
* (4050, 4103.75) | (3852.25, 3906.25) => 1.39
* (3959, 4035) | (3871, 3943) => 1.22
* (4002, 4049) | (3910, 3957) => 1.31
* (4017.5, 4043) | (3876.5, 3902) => 1.57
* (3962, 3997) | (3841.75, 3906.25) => 1.06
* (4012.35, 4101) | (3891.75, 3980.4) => 1.37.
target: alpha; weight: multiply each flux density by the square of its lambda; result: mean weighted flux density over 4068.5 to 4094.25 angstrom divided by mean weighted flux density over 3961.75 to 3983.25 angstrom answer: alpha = 1.60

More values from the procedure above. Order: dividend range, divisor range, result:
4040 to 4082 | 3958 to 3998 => 1.32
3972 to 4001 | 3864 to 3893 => 1.29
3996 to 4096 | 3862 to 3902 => 1.45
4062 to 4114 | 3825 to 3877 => 1.42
